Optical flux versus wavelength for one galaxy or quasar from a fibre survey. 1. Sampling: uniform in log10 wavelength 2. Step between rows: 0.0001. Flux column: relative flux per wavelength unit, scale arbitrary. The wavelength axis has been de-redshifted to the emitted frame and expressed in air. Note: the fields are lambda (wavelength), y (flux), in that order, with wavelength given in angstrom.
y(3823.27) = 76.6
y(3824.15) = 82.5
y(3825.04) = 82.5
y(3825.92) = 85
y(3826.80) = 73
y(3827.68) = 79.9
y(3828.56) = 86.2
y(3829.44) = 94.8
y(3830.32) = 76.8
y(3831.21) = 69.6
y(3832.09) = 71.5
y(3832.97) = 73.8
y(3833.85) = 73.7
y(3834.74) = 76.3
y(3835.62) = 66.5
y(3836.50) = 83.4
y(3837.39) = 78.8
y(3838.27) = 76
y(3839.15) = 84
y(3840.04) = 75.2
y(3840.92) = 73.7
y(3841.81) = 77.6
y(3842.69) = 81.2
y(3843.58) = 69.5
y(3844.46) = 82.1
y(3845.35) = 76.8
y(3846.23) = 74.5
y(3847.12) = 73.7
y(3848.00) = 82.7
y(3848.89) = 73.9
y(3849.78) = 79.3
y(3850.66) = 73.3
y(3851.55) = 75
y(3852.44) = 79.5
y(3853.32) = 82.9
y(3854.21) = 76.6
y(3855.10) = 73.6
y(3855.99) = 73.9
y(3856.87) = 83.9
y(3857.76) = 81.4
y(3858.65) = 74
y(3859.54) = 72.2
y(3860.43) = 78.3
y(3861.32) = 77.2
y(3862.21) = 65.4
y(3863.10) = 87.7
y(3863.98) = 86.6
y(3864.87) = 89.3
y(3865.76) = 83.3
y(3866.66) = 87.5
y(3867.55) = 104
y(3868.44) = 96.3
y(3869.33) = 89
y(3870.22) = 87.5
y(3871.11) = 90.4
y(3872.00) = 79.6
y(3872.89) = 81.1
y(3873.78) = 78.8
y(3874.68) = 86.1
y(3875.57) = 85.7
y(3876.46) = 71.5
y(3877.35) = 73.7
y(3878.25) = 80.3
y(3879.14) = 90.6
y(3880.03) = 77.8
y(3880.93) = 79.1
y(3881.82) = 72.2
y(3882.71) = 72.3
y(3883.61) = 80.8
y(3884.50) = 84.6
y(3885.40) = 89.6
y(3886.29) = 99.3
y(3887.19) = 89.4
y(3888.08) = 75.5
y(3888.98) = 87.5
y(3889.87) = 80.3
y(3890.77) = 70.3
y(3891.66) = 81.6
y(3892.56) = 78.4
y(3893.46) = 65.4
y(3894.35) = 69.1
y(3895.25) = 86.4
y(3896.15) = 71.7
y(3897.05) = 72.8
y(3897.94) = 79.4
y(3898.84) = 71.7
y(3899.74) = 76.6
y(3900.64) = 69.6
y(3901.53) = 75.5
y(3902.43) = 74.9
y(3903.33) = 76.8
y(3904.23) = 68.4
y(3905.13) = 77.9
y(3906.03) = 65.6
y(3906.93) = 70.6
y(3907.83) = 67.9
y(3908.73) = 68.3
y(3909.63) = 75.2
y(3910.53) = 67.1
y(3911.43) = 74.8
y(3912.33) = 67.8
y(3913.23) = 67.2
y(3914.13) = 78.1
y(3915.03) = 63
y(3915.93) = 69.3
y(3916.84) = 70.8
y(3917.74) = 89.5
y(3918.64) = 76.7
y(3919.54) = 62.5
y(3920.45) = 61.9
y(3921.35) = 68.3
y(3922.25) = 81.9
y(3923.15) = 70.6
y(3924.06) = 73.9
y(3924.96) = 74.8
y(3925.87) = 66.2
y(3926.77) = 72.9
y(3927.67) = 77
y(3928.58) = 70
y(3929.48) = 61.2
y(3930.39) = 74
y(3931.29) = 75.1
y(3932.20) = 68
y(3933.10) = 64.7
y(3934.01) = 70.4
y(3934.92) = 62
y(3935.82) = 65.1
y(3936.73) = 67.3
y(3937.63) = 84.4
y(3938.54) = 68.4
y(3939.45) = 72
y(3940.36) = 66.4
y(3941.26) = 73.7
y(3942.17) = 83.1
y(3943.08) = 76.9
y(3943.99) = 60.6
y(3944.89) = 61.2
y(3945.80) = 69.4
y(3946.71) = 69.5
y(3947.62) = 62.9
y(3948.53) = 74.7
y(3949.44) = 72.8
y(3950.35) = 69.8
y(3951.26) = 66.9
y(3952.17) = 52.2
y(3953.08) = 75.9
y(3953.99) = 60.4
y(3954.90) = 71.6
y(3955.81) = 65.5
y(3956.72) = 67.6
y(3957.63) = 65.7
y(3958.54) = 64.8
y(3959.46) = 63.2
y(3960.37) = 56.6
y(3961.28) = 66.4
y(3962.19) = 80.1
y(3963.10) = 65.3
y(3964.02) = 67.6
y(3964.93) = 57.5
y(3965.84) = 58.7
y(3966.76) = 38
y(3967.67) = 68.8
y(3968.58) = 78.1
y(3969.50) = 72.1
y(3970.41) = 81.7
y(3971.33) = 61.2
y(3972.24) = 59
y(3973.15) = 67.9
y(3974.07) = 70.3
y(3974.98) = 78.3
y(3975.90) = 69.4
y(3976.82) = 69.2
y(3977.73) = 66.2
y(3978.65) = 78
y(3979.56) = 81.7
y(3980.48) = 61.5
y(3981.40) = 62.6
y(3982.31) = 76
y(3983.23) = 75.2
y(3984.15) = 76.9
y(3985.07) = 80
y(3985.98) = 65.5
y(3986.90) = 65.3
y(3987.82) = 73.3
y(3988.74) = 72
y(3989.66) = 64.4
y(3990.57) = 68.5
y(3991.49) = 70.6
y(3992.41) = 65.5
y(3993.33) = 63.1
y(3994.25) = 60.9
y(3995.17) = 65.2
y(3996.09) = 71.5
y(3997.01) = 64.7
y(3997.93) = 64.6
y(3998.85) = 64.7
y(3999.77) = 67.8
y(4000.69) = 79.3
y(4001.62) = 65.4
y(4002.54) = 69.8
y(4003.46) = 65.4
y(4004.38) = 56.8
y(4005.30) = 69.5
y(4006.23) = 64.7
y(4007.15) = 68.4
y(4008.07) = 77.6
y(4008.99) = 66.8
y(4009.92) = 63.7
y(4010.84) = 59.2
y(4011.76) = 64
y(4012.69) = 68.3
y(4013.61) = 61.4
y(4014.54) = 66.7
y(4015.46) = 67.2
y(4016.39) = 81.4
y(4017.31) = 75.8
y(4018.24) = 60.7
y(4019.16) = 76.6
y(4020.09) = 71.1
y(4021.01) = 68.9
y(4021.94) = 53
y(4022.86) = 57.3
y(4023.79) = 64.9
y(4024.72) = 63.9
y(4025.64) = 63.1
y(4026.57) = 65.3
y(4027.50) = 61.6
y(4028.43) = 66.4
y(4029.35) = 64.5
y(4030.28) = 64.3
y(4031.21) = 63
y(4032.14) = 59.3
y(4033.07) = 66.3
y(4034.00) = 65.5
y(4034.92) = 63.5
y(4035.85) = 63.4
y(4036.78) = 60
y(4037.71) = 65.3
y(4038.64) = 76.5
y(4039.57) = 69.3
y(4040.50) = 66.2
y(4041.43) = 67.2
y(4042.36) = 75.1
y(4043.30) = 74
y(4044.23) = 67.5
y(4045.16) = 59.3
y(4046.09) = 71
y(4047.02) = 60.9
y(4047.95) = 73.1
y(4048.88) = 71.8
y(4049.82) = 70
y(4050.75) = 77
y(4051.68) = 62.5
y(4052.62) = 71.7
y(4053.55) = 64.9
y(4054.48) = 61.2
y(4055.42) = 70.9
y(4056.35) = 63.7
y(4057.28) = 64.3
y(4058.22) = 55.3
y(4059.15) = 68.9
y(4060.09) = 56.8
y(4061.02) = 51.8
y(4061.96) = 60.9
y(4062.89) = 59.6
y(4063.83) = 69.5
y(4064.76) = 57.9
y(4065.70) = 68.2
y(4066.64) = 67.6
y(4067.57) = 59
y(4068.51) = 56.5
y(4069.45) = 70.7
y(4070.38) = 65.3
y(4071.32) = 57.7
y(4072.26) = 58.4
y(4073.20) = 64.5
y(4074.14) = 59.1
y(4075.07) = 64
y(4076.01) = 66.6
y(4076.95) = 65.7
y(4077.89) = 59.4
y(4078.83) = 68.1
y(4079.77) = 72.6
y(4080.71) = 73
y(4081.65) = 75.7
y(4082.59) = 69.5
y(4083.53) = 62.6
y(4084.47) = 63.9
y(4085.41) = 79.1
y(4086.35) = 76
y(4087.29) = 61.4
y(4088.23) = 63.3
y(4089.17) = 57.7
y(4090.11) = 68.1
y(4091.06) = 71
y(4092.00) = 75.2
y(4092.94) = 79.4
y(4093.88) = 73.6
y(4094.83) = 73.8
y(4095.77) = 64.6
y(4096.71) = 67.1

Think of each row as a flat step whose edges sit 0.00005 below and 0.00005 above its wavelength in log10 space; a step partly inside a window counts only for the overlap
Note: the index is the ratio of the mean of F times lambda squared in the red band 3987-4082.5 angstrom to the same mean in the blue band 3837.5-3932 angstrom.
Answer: 0.9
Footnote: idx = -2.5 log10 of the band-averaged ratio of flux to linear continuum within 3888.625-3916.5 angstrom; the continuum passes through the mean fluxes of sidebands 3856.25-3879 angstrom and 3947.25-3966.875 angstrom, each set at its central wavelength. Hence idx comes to 0.04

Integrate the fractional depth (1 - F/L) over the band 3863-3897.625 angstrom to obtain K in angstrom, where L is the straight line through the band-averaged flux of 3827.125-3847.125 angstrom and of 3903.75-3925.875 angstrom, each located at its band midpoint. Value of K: -3.9 angstrom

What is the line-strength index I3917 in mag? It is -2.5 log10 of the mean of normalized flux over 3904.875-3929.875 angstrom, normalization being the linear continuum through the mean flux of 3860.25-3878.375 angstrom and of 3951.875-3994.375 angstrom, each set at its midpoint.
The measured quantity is 0.08 mag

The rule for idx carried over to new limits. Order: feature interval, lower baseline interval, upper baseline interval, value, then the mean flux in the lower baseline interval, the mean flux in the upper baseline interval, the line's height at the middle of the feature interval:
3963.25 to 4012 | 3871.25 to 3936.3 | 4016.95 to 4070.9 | 0.020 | 74.7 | 65.3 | 69.1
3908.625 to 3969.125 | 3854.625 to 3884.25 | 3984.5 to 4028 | 0.081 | 81.6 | 66.9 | 74.1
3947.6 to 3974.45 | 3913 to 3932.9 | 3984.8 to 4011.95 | 0.051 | 71.5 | 67.2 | 69.3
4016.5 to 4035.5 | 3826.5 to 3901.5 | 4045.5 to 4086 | 0.050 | 79.3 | 65.4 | 68.1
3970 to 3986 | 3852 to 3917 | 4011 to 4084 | -0.005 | 78.2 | 65.6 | 71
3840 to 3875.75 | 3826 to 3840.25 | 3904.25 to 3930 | -0.067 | 77.7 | 71.1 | 75.7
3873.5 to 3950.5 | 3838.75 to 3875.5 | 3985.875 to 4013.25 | 0.022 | 80.5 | 66.9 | 75.3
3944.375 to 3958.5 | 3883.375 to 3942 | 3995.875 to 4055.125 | 0.066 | 73.5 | 66.7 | 71.2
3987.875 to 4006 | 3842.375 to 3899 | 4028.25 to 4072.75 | 0.042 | 80.1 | 65.1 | 69.5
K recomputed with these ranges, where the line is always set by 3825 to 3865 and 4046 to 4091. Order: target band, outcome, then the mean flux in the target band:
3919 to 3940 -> 0.8 angstrom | 70.1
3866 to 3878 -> -1.4 angstrom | 85.3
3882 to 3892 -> -0.9 angstrom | 82.6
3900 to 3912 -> 0.4 angstrom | 71.8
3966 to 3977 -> 0.5 angstrom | 67.5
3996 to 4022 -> 0.4 angstrom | 67.6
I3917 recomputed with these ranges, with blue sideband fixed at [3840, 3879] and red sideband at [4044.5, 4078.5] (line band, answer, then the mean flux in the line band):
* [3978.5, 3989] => -0.03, 72.2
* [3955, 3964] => 0.09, 66.4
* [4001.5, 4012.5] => 0.04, 66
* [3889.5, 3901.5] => 0.04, 74.9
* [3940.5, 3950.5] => 0.05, 70.3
